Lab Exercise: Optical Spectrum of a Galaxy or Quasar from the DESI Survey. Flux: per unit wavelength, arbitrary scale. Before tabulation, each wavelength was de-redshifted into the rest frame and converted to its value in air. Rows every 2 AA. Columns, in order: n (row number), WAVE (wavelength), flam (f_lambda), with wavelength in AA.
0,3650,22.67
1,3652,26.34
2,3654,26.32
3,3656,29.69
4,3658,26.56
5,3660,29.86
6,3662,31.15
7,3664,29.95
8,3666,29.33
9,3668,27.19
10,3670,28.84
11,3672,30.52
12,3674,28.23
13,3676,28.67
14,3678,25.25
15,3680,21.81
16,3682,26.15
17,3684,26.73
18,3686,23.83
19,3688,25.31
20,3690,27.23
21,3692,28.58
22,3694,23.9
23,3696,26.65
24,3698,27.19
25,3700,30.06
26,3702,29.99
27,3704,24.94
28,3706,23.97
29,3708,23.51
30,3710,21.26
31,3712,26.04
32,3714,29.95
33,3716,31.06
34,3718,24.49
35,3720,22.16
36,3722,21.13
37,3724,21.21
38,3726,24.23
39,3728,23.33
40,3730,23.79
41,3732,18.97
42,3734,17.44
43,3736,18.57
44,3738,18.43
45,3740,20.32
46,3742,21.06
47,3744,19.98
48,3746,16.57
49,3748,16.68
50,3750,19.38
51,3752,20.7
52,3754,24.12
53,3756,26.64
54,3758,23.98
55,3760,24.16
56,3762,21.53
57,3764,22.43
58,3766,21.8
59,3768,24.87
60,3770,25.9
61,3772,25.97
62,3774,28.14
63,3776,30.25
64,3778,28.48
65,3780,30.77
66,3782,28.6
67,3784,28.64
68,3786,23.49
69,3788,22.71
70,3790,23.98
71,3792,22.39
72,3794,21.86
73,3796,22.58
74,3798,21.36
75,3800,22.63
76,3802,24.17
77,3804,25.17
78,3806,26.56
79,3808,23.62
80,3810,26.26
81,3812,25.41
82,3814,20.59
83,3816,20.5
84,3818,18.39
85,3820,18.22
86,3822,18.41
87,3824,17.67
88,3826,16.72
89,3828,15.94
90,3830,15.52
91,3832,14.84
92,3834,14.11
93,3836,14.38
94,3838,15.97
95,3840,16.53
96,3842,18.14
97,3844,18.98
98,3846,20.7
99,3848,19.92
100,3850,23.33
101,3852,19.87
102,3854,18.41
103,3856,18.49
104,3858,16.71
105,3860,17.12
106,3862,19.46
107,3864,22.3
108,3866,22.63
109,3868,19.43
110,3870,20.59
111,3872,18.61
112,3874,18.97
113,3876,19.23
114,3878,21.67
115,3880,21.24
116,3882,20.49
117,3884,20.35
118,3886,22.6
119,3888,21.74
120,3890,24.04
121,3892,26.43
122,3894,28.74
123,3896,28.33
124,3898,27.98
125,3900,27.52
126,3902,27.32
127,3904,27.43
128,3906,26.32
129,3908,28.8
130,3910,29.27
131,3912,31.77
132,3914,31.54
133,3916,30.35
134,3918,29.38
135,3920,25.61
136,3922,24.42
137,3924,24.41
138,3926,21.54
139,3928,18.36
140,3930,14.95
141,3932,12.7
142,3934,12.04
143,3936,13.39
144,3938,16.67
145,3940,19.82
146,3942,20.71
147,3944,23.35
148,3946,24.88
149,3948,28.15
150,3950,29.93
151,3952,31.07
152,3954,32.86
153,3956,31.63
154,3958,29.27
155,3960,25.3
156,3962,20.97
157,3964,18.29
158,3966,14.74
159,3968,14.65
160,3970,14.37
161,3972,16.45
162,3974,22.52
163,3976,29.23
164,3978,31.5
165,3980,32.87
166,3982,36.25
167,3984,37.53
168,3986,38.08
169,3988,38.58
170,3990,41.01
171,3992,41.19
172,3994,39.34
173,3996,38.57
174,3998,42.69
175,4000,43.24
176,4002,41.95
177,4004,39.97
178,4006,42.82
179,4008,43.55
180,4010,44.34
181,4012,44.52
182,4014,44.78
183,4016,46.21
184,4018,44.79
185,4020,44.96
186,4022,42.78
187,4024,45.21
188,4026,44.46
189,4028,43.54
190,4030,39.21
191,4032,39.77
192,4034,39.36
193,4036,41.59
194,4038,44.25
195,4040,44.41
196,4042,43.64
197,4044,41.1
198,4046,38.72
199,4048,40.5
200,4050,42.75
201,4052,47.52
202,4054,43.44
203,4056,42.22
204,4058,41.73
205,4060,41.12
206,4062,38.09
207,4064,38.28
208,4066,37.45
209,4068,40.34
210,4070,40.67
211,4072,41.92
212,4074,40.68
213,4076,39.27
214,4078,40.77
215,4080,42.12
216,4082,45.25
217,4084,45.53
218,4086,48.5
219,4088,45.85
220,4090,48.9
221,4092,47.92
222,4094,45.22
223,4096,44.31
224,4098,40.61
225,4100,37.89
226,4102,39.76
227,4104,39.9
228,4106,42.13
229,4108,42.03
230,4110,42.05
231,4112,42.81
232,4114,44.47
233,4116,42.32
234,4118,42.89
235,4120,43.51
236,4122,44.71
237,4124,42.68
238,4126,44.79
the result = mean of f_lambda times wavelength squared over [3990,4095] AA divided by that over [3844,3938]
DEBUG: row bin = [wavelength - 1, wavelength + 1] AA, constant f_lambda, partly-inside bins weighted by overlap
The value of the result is 2.05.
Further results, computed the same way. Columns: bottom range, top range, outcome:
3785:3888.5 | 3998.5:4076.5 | 2.31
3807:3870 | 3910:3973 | 1.26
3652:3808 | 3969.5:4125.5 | 1.95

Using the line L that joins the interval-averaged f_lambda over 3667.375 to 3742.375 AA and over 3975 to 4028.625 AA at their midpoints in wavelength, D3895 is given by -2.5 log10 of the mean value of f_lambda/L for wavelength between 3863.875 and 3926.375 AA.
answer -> 0.380 mag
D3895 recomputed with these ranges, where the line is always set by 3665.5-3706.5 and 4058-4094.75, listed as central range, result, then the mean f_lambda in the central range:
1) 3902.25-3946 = 0.493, 23.1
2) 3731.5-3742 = 0.459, 19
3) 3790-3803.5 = 0.350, 22.7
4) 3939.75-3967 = 0.435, 25.2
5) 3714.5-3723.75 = 0.143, 24.7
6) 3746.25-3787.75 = 0.221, 24.6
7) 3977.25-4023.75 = -0.039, 41.1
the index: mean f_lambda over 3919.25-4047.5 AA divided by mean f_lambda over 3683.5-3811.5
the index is 1.35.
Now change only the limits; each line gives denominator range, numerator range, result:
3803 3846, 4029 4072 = 2.15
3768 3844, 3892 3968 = 1.11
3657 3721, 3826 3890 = 0.71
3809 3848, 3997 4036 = 2.35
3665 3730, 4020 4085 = 1.61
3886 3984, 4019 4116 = 1.72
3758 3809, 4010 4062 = 1.72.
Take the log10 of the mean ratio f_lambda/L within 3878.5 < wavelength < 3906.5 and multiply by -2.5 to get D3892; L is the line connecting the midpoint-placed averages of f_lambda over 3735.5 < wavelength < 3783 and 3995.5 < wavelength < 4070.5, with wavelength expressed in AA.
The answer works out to 0.29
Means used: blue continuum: 23.4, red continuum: 42.3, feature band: 25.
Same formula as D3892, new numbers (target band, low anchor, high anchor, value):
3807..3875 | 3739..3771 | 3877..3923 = 0.27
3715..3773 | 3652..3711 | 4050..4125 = 0.31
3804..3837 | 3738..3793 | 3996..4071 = 0.38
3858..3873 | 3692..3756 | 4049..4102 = 0.48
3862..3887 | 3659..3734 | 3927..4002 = 0.28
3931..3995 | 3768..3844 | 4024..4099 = 0.31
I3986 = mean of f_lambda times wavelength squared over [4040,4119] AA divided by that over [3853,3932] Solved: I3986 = 2.0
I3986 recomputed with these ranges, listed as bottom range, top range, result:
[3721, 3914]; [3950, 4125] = 1.98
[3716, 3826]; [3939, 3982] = 1.19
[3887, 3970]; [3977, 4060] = 1.80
